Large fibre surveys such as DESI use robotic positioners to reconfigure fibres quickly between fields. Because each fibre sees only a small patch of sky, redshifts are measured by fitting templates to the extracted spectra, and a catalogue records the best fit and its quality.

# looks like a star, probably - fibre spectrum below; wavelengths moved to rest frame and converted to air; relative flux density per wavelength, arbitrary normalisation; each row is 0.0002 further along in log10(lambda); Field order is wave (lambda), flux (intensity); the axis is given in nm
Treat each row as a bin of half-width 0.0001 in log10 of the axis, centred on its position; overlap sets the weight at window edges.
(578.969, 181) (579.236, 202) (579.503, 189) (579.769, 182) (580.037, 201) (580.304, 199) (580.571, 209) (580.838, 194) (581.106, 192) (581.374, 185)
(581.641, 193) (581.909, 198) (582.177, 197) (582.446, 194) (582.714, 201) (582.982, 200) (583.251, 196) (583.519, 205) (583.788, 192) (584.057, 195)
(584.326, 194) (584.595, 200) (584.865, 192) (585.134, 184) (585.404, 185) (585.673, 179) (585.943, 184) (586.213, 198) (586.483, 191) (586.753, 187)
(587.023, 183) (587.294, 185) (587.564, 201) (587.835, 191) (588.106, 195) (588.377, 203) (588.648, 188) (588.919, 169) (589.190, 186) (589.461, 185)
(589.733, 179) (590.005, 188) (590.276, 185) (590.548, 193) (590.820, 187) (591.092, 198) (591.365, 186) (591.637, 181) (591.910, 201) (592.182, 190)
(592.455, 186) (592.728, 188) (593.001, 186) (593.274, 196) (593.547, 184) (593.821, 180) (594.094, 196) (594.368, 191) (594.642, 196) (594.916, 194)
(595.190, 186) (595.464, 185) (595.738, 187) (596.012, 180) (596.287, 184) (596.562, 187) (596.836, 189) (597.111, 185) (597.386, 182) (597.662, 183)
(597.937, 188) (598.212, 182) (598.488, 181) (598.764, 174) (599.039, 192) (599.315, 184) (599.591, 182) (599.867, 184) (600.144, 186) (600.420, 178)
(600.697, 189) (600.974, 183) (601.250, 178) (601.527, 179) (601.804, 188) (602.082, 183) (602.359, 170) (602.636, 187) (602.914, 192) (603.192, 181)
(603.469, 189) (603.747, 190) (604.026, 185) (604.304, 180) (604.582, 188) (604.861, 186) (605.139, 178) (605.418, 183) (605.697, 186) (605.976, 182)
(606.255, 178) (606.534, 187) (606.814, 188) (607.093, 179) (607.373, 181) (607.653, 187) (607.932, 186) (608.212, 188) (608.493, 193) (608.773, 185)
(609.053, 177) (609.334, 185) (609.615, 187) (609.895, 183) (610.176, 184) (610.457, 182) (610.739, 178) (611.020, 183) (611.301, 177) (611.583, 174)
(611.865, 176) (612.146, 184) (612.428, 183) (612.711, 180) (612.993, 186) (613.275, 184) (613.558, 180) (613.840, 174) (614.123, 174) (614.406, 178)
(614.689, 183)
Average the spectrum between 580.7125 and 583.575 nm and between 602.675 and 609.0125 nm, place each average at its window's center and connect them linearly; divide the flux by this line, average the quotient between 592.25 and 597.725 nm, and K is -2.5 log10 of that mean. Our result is 0.01 mag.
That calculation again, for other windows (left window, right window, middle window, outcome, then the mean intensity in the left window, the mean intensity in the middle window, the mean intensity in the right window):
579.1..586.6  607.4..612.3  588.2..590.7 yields 0.03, 194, 186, 183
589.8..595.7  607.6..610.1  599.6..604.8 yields 0.02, 189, 184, 186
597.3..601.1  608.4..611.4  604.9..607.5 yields 0.00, 183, 183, 183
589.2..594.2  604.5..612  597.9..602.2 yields 0.01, 188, 183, 183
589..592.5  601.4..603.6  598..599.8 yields 0.01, 188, 183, 184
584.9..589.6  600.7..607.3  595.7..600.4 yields 0.01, 188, 184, 184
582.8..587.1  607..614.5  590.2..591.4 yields 0.00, 192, 190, 182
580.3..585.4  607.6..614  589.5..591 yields 0.03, 195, 187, 182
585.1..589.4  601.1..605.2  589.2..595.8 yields -0.01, 188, 189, 184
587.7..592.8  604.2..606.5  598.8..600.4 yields 0.00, 188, 184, 183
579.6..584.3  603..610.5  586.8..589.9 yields 0.03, 196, 188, 184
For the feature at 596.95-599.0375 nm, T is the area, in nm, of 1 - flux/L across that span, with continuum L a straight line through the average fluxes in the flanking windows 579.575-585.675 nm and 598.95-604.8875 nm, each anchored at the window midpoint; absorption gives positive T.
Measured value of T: 0.04 nm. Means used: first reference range 195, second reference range 184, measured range 183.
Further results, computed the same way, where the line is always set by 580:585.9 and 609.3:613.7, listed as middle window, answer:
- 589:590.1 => 0.05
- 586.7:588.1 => 0.02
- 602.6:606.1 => -0.01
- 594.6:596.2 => 0.01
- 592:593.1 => 0.01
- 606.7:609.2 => -0.02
